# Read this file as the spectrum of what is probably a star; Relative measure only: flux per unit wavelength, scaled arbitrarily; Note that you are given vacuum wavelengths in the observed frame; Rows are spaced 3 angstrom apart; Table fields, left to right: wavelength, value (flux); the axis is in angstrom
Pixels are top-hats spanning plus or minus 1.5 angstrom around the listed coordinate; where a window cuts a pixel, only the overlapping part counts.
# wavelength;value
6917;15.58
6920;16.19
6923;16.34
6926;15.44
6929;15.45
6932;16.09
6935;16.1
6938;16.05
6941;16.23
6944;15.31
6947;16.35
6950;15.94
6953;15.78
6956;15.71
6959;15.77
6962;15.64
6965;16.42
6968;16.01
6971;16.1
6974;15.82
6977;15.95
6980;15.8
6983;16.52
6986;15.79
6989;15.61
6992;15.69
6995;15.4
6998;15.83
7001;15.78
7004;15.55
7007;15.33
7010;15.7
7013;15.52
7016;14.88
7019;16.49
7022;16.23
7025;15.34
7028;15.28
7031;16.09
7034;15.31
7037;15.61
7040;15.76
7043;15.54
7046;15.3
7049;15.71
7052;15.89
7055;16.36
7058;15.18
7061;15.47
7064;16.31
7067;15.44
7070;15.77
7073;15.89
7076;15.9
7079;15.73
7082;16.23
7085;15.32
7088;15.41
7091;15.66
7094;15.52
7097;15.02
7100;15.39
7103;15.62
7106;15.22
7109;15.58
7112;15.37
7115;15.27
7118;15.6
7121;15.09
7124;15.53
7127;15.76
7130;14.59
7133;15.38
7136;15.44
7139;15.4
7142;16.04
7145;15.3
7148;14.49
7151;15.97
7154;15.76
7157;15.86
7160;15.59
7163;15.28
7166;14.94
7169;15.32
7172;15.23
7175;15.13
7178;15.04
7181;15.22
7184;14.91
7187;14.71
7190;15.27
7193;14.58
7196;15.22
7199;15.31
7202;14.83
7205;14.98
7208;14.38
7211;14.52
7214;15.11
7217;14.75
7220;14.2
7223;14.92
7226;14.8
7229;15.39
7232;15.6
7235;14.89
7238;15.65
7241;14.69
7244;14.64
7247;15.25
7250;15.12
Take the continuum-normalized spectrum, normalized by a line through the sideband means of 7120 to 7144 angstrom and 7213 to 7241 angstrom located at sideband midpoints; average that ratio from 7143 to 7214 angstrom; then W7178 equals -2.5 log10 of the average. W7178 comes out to 0.01 mag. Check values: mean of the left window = 15.4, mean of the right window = 15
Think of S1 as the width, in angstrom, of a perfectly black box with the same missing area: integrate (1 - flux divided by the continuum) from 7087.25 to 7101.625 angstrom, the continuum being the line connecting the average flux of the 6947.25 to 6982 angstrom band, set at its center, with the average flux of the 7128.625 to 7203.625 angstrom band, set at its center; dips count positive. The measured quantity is 0.1 angstrom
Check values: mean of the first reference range 15.9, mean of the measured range 15.4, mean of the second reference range 15.2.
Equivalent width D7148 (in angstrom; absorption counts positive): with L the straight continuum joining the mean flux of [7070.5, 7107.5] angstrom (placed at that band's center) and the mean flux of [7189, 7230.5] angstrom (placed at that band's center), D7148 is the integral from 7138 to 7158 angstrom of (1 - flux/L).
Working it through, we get -0.4 angstrom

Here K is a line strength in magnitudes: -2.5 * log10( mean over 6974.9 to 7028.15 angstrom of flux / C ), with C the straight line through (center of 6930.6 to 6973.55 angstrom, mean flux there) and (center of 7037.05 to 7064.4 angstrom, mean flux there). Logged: 0.008 mag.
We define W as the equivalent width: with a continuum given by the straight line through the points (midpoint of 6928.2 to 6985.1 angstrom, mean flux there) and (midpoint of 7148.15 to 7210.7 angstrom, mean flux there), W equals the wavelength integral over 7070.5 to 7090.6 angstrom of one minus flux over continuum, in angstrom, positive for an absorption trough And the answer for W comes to -0.31 angstrom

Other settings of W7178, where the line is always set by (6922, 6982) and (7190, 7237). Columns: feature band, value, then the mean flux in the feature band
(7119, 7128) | -0.013 mag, 15.5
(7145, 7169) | -0.019 mag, 15.4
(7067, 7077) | -0.023 mag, 15.8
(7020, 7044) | -0.004 mag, 15.7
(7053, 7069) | -0.018 mag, 15.8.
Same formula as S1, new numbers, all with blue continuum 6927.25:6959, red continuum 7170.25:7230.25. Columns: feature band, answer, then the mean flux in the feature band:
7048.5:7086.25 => -0.9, 15.8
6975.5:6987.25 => -0.2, 16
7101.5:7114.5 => -0.1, 15.4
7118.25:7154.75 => -0.6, 15.4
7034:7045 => 0.0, 15.6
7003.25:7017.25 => 0.2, 15.4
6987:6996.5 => 0.1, 15.6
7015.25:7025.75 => -0.2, 15.8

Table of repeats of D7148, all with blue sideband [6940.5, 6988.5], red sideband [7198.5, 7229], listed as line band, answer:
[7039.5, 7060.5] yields -0.16 angstrom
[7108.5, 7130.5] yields -0.21 angstrom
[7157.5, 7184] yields -0.42 angstrom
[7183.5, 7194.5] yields 0.03 angstrom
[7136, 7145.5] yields -0.29 angstrom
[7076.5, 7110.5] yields -0.41 angstrom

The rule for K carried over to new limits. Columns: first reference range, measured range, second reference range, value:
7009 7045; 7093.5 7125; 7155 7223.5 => 0.00 mag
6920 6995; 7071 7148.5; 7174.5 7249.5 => -0.01 mag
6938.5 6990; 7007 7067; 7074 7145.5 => 0.00 mag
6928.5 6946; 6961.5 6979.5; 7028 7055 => -0.01 mag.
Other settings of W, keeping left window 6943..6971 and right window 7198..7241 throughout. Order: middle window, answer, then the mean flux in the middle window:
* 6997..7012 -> 0.1 angstrom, 15.6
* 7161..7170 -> 0.0 angstrom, 15.2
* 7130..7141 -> -0.1 angstrom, 15.3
